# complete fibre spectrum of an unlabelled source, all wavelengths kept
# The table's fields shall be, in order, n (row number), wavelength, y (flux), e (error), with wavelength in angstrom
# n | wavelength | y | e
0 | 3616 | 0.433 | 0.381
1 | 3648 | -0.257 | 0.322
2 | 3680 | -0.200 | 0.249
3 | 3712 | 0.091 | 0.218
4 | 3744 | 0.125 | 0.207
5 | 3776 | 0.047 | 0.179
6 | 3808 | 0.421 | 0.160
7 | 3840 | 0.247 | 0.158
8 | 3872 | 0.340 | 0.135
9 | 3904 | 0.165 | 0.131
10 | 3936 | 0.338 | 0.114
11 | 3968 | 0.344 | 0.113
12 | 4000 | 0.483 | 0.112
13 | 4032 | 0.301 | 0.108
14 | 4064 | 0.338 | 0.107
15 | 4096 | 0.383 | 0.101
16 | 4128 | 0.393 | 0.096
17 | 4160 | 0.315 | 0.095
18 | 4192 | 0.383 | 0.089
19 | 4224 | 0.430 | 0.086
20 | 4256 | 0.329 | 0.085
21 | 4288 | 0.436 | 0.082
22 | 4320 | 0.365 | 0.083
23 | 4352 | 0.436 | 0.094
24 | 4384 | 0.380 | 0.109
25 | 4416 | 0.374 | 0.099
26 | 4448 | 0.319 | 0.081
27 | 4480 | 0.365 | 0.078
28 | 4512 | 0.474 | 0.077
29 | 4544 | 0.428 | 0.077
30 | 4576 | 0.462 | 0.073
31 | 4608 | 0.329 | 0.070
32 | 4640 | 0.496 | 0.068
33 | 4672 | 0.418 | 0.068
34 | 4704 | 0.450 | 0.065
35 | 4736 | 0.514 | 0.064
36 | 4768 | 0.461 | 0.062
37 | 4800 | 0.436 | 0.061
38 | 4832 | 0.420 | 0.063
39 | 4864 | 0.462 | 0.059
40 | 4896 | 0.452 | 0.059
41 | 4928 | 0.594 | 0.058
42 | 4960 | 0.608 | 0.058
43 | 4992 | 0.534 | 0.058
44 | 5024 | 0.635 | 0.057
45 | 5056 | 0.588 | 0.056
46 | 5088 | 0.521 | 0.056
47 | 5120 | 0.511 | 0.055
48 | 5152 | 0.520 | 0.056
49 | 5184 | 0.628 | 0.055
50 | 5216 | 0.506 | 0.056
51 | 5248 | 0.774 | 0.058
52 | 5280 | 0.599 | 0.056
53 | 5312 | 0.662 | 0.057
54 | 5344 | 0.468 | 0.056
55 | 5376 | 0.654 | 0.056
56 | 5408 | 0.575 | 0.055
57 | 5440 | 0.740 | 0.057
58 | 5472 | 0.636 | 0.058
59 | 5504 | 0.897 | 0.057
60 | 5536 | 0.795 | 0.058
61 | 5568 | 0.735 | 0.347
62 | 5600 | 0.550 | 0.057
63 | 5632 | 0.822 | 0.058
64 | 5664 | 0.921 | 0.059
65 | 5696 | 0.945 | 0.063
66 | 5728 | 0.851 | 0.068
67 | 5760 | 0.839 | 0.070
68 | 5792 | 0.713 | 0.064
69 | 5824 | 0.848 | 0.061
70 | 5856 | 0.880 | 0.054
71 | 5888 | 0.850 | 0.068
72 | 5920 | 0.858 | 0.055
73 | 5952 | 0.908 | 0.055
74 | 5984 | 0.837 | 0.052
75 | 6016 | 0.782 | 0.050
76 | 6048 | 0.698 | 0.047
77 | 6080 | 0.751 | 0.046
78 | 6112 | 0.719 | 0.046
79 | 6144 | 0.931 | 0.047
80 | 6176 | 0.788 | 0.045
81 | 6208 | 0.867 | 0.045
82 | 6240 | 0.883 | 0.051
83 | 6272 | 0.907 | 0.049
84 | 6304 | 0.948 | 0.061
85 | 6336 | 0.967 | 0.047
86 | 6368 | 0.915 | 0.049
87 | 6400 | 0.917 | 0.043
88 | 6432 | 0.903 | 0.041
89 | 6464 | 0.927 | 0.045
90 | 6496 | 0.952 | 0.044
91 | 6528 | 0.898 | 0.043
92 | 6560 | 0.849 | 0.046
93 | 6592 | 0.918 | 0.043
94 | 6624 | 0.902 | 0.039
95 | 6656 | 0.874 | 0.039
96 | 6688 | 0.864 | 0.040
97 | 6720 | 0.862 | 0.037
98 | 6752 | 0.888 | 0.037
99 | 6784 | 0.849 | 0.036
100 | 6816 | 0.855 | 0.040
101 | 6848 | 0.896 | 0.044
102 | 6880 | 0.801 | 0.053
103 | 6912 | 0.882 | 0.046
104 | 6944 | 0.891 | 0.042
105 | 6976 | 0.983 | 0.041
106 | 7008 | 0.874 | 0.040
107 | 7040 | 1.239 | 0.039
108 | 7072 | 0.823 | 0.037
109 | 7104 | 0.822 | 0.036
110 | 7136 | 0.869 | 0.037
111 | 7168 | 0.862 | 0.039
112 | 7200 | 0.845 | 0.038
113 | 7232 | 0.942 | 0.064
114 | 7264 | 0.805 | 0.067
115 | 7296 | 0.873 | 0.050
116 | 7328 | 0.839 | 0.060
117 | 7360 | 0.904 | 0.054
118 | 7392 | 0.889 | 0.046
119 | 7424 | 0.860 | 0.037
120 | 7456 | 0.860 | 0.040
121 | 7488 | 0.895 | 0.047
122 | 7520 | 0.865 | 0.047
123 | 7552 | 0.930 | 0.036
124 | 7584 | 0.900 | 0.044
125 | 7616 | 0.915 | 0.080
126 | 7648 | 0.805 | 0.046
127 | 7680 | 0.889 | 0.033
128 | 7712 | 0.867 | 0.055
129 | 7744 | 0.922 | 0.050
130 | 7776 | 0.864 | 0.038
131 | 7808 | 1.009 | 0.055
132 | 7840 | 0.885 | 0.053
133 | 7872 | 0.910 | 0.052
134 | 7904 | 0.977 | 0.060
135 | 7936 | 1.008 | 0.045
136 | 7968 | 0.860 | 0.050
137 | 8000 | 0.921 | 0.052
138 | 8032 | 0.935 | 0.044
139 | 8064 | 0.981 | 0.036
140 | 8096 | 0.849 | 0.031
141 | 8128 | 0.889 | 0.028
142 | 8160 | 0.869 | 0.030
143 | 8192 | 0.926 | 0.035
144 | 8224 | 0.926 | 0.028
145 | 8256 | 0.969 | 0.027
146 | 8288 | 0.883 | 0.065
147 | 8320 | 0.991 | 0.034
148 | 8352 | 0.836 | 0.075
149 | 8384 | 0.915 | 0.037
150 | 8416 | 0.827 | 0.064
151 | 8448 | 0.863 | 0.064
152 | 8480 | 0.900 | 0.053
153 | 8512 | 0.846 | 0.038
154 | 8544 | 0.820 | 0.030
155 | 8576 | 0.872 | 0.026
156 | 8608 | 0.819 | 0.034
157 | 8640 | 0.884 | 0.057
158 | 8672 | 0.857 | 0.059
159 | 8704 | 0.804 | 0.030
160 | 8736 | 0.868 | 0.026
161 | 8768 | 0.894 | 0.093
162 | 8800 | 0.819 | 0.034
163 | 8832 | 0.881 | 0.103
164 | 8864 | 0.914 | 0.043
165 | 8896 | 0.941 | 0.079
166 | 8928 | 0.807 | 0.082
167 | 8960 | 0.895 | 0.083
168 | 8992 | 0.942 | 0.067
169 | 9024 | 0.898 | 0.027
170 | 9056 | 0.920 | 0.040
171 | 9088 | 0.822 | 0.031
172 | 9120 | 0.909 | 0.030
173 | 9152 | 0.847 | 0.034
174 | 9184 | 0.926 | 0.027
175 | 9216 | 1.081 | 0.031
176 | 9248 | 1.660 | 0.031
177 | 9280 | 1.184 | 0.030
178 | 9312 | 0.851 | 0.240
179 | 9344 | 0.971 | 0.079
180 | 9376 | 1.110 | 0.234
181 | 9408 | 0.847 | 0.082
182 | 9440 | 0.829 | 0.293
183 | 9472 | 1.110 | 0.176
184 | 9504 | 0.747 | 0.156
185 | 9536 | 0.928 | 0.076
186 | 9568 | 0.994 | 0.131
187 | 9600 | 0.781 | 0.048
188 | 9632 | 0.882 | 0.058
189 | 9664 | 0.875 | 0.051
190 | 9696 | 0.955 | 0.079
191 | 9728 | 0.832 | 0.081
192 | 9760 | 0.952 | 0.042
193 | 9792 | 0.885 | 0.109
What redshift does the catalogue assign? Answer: 0.41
